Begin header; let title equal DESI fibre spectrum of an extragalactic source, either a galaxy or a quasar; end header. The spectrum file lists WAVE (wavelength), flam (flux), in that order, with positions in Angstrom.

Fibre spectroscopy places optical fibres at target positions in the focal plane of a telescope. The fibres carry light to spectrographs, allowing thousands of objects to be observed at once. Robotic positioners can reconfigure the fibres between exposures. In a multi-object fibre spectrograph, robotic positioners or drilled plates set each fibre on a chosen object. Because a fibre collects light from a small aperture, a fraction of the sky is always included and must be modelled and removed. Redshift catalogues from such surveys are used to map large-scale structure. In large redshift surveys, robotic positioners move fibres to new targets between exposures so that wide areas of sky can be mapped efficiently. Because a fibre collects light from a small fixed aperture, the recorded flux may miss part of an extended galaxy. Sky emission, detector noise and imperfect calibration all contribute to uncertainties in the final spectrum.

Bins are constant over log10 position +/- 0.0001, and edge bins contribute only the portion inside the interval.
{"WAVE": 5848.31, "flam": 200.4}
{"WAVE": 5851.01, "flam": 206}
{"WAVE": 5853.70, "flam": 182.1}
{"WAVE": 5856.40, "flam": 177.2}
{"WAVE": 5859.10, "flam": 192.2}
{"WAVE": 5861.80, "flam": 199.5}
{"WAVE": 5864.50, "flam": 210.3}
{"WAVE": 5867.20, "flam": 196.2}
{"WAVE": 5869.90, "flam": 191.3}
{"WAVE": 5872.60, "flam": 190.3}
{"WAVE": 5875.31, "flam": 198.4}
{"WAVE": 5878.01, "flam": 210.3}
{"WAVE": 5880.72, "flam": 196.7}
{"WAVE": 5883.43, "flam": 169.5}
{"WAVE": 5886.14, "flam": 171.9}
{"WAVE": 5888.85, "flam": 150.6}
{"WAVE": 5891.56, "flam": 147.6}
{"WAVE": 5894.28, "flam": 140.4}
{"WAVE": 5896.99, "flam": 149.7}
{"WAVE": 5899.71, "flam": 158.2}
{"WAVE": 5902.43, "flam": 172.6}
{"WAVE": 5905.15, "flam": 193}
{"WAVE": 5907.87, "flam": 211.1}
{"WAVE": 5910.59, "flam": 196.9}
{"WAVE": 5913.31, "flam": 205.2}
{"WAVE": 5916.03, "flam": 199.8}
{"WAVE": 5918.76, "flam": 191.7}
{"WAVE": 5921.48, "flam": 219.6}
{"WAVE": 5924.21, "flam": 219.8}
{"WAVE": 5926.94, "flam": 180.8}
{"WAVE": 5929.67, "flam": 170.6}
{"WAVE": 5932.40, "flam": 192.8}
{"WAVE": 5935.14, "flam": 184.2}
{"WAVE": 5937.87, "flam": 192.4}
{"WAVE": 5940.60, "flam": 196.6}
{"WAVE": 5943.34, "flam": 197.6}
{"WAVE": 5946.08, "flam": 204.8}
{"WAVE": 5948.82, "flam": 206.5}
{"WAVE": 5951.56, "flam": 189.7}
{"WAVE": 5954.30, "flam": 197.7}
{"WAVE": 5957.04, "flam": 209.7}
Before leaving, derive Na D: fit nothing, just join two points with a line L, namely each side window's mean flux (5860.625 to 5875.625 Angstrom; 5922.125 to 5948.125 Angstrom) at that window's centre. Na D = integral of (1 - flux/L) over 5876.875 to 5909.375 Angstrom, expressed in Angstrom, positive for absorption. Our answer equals 4.0 Angstrom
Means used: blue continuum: 198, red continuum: 194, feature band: 172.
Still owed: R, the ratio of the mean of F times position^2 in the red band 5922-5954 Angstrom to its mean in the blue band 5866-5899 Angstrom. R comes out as 1.13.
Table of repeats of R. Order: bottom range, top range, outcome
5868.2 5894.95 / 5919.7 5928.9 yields 1.16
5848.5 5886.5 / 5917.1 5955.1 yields 1.04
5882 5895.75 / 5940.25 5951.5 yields 1.31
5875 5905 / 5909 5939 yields 1.17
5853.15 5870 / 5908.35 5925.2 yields 1.08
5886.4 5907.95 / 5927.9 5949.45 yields 1.20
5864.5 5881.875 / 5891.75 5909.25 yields 0.86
